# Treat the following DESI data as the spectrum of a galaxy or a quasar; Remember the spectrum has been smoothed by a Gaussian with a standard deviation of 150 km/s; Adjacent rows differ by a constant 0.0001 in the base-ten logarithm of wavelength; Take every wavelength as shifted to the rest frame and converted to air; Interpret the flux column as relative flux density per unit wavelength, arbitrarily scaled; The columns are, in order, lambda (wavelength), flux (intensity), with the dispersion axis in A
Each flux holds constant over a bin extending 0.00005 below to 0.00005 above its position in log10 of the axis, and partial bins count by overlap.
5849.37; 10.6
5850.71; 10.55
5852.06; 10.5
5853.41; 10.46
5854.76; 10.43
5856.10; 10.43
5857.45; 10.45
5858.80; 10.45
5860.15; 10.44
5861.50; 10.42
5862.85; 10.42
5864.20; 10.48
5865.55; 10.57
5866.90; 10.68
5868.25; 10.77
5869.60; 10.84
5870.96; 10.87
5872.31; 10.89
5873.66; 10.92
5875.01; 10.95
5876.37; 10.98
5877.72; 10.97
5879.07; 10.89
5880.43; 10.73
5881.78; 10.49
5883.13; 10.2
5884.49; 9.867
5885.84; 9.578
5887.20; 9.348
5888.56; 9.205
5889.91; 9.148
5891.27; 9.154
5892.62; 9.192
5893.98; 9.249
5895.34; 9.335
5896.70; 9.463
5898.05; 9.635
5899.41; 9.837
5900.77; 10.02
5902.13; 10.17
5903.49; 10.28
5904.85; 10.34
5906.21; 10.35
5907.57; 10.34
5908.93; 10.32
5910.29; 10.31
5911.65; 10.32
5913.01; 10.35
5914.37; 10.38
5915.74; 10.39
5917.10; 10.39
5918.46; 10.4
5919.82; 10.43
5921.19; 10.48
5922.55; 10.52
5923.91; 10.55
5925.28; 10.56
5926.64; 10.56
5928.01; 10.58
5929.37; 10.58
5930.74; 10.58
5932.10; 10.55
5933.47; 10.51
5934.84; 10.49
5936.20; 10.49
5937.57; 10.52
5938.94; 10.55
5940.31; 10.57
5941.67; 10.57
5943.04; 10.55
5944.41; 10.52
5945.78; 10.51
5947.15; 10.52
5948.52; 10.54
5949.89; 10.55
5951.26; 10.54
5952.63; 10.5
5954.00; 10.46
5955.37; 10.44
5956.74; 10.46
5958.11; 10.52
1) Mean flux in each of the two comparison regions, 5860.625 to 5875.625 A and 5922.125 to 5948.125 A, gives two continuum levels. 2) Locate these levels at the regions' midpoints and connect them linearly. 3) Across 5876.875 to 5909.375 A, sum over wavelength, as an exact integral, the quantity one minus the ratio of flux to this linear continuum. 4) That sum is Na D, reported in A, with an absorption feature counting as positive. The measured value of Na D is 2.2 A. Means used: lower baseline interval 10.7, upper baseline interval 10.5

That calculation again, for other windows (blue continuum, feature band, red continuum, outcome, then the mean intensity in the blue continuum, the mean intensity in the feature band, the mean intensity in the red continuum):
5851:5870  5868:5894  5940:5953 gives 0.7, 10.5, 10.2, 10.5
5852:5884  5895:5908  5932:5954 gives 0.7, 10.6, 9.99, 10.5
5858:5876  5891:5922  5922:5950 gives 1.6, 10.7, 10.1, 10.5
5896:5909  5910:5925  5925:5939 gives -0.2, 10.1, 10.4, 10.5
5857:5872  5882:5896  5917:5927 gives 1.4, 10.6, 9.46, 10.5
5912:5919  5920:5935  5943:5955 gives -0.2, 10.4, 10.5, 10.5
